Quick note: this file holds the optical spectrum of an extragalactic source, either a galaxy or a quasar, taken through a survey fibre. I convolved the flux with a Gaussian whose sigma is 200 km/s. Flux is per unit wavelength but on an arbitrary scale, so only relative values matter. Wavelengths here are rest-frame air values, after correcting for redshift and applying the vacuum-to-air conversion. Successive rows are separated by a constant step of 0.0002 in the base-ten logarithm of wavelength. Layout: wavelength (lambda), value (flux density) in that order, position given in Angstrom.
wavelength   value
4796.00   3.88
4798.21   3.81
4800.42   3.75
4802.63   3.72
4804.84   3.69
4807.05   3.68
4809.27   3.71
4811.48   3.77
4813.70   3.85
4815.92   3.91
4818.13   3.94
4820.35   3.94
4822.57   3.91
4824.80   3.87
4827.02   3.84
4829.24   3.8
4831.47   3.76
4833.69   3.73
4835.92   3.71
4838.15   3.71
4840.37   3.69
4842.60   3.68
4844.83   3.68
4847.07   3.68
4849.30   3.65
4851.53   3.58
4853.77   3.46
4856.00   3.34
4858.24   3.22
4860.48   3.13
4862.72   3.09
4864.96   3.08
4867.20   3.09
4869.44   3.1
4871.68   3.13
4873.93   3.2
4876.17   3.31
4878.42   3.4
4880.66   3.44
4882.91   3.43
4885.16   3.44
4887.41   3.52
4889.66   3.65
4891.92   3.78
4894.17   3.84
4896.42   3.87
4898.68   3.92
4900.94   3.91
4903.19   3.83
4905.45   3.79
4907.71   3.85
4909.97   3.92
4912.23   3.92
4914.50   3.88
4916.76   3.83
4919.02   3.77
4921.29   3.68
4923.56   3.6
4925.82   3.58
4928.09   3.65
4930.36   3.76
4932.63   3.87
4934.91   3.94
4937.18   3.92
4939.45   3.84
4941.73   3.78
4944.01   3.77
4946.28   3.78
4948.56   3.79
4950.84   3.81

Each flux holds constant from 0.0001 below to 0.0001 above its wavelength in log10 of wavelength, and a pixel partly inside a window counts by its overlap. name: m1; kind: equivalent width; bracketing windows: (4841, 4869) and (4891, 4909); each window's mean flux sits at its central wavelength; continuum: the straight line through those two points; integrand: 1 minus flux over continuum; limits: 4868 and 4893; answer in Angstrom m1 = 1.76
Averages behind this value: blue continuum 3.39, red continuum 3.85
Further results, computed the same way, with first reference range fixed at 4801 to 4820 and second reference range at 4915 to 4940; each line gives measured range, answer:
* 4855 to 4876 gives 3.5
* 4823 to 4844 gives 0.2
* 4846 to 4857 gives 0.7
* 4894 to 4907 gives -0.3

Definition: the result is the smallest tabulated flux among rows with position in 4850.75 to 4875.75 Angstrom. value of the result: 3.08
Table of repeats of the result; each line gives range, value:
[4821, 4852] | 3.58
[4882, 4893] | 3.43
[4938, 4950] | 3.77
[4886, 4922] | 3.52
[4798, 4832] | 3.68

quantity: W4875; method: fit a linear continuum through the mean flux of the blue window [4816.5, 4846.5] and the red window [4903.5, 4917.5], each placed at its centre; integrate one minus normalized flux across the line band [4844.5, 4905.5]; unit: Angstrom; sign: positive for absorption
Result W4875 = 5.6 Angstrom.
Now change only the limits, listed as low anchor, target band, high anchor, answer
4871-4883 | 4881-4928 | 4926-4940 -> -2.5 Angstrom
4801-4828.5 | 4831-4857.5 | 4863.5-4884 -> -0.8 Angstrom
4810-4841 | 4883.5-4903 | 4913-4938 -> 0.3 Angstrom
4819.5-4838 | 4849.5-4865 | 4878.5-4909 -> 1.9 Angstrom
